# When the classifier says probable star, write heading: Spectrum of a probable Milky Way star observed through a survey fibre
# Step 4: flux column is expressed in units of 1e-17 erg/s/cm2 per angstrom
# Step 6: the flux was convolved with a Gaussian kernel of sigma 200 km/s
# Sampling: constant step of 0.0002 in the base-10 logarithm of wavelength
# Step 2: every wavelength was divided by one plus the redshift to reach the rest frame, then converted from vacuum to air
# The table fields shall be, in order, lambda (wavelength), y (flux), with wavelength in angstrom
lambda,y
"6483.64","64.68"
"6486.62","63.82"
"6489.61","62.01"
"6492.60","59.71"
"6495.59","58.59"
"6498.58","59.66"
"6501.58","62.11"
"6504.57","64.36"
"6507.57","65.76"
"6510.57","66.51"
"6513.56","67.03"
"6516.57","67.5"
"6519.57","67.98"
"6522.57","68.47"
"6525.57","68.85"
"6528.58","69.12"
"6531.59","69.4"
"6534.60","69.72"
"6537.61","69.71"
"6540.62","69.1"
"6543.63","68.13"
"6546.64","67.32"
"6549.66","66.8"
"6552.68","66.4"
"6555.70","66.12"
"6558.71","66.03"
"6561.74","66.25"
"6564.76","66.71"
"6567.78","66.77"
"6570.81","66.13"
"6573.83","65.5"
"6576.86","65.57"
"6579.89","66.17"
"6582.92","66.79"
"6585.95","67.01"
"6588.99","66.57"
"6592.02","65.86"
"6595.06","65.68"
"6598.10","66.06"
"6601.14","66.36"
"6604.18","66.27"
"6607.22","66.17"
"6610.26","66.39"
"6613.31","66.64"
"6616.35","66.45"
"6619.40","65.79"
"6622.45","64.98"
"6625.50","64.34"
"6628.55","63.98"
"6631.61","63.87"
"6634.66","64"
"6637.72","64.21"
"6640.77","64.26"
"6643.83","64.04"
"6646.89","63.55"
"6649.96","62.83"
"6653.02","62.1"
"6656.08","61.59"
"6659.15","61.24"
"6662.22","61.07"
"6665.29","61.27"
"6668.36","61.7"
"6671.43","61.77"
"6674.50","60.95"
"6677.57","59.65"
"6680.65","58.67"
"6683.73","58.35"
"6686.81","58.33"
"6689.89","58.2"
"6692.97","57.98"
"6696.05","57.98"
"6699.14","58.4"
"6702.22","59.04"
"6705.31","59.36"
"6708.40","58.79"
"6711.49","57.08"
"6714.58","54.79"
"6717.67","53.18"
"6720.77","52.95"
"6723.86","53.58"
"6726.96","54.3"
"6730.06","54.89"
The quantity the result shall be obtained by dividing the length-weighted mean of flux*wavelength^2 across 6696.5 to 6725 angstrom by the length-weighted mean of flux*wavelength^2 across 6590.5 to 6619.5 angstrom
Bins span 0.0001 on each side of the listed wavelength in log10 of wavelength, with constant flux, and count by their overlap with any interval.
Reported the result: 0.88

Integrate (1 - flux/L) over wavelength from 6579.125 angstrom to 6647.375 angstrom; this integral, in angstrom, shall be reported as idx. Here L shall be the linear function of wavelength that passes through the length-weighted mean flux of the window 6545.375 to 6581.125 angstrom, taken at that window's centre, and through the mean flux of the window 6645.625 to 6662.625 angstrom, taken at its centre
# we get -1.6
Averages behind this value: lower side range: 66.3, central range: 65.5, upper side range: 62.1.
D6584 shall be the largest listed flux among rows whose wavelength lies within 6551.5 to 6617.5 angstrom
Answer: 67.01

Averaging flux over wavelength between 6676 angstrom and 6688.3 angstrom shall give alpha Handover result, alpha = 58.7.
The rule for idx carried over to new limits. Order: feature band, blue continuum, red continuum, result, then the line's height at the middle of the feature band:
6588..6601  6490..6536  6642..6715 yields -0.67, 62.8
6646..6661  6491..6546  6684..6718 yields -0.56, 60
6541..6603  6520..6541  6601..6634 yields 0.87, 67.4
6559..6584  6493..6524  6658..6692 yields -1.32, 62.9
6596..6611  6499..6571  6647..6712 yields -0.60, 63.7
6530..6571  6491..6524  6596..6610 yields -1.47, 65.2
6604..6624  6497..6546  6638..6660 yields -0.63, 64.1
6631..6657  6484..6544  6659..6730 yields -1.37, 60.2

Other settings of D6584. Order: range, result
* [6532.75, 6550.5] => 69.72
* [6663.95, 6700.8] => 61.77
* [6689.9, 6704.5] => 59.04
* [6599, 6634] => 66.64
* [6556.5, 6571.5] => 66.77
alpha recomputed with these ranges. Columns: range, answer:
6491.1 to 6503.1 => 60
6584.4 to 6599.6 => 66.2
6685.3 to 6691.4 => 58.3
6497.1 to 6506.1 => 62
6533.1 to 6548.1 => 68.8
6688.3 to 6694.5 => 58.1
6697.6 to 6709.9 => 58.9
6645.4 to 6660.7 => 62.2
